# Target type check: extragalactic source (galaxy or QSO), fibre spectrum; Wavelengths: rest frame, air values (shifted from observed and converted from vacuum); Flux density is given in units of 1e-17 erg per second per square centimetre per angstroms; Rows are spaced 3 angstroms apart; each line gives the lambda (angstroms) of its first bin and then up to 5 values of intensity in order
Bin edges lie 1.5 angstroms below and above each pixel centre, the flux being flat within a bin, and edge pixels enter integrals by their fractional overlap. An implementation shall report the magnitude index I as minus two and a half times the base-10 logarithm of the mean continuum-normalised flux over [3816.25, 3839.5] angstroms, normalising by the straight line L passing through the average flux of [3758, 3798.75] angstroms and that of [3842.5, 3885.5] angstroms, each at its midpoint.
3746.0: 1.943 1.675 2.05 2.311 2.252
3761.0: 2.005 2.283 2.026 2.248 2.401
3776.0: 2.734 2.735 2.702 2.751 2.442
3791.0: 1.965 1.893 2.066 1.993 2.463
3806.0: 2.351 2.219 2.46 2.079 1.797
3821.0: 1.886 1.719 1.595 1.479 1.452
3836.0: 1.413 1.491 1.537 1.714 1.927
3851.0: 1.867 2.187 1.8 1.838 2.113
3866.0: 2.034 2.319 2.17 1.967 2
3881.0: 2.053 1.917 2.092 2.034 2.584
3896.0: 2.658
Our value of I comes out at 0.30 mag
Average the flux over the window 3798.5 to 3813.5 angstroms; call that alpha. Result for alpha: 2.3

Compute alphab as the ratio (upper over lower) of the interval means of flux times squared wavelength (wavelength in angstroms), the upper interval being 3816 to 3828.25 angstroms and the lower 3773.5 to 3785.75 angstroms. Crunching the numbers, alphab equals 0.67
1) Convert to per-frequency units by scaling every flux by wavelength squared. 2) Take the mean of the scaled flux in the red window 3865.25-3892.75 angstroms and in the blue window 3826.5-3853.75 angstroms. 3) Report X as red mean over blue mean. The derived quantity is 1.3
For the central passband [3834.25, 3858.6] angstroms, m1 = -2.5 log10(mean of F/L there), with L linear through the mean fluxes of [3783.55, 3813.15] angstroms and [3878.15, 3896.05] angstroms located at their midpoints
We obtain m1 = 0.26 mag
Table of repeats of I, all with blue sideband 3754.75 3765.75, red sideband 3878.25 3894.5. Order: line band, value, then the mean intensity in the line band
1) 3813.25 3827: 0.169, 1.85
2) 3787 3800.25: 0.058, 2.07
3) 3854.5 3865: 0.102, 1.95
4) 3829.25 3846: 0.385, 1.51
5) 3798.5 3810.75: -0.043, 2.26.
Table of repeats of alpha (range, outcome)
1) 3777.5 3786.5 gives 2.73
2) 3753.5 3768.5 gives 2.18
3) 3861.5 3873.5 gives 2.16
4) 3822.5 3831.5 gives 1.6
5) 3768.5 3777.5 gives 2.46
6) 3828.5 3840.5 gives 1.46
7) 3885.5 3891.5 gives 2.06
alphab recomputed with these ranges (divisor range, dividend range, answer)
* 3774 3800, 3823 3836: 0.66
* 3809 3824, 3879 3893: 1.06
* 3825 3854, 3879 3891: 1.26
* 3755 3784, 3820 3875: 0.79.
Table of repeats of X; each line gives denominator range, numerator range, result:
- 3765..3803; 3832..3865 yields 0.78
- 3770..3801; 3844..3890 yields 0.88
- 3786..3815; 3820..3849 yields 0.74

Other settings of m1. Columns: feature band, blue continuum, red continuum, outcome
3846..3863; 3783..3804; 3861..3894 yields 0.11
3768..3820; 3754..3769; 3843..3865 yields -0.11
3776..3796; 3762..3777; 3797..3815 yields -0.06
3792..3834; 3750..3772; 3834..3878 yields 0.02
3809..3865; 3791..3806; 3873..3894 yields 0.16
